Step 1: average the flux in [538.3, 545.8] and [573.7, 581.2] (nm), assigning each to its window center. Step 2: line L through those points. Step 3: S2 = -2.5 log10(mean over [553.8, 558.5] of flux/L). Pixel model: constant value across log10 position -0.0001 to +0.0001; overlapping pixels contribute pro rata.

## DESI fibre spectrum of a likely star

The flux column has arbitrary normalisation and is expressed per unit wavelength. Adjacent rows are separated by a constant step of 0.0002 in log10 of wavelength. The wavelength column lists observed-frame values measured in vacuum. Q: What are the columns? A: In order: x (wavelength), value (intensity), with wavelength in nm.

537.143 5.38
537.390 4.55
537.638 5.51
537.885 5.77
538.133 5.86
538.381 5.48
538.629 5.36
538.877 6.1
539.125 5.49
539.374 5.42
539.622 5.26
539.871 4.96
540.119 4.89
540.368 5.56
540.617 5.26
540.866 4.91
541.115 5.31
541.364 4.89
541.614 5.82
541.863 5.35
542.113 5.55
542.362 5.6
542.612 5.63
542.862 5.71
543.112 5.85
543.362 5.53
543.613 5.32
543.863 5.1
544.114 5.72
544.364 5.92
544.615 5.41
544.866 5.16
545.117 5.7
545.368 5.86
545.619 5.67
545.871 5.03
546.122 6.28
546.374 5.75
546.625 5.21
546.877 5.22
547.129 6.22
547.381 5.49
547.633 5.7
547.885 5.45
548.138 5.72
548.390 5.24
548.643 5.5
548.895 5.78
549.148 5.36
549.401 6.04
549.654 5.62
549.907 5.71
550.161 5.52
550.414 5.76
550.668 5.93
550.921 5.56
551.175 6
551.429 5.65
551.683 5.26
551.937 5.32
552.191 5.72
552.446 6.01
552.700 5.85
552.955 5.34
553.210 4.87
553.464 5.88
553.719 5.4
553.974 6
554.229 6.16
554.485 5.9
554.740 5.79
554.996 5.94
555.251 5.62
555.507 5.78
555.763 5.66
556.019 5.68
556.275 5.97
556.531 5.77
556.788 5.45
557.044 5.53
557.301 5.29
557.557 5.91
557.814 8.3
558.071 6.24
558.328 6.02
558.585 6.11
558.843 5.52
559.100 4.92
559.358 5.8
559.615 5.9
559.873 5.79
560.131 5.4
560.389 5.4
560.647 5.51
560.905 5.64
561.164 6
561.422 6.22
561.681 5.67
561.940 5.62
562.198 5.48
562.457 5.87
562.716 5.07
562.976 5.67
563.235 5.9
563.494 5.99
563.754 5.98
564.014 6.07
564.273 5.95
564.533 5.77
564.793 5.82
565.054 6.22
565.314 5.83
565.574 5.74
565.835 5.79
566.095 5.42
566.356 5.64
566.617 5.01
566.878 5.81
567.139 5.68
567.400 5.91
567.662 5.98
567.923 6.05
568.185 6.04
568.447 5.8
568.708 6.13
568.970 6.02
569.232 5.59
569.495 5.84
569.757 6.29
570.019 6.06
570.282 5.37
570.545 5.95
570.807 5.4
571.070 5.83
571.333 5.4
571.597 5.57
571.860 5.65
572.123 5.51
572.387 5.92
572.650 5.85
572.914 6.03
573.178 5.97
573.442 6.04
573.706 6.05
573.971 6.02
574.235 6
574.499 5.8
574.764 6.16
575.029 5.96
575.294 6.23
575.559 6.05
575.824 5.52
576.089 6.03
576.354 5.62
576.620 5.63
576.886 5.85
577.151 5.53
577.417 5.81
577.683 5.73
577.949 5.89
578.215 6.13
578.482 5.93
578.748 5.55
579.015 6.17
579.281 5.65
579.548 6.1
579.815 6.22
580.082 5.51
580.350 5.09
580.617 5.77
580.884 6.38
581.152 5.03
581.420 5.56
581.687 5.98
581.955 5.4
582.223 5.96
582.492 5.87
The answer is -0.062 mag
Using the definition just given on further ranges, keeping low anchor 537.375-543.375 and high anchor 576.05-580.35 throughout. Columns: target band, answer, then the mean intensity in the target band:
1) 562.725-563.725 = -0.02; 5.77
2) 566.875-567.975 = -0.03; 5.88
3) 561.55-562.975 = 0.02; 5.55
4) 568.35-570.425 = -0.03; 5.89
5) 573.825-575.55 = -0.05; 6.03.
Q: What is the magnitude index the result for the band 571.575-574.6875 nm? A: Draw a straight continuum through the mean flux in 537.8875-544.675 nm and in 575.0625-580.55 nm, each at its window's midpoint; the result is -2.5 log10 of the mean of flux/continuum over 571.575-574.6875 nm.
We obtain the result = -0.02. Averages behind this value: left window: 5.46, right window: 5.81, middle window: 5.88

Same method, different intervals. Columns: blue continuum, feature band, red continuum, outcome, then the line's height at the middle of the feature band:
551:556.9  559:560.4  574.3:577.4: 0.034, 5.74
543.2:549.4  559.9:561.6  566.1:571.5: 0.001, 5.7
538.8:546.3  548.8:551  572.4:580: -0.025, 5.57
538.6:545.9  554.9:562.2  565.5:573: -0.031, 5.64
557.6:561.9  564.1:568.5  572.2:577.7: 0.019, 5.89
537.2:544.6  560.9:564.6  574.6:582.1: -0.028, 5.65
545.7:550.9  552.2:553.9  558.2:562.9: 0.011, 5.64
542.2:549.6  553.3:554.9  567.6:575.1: -0.029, 5.68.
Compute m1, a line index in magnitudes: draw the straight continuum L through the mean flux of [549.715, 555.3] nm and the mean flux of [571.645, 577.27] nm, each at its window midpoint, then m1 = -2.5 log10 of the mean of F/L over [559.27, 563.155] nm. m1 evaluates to 0.02 mag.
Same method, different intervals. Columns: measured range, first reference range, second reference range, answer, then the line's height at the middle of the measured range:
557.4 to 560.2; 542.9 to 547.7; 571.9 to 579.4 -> -0.052 mag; 5.72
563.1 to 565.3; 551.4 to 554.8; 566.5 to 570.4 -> -0.031 mag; 5.79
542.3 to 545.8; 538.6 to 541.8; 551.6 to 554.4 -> -0.031 mag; 5.42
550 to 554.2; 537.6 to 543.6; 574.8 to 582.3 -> -0.016 mag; 5.56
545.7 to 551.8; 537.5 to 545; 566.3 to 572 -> -0.016 mag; 5.54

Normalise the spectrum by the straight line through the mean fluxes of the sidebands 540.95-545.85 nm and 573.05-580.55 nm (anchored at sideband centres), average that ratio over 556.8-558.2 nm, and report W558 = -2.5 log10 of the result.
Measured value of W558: -0.097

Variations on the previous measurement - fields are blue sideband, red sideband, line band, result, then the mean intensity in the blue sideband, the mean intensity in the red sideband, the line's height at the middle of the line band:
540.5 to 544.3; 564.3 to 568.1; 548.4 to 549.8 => -0.02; 5.45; 5.77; 5.54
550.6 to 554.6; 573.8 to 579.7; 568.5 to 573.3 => 0.01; 5.67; 5.88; 5.83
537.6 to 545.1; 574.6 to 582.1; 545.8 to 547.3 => -0.03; 5.46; 5.8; 5.51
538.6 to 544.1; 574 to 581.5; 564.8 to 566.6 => -0.01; 5.41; 5.82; 5.69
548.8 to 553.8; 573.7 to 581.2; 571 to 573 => 0.02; 5.63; 5.85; 5.8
